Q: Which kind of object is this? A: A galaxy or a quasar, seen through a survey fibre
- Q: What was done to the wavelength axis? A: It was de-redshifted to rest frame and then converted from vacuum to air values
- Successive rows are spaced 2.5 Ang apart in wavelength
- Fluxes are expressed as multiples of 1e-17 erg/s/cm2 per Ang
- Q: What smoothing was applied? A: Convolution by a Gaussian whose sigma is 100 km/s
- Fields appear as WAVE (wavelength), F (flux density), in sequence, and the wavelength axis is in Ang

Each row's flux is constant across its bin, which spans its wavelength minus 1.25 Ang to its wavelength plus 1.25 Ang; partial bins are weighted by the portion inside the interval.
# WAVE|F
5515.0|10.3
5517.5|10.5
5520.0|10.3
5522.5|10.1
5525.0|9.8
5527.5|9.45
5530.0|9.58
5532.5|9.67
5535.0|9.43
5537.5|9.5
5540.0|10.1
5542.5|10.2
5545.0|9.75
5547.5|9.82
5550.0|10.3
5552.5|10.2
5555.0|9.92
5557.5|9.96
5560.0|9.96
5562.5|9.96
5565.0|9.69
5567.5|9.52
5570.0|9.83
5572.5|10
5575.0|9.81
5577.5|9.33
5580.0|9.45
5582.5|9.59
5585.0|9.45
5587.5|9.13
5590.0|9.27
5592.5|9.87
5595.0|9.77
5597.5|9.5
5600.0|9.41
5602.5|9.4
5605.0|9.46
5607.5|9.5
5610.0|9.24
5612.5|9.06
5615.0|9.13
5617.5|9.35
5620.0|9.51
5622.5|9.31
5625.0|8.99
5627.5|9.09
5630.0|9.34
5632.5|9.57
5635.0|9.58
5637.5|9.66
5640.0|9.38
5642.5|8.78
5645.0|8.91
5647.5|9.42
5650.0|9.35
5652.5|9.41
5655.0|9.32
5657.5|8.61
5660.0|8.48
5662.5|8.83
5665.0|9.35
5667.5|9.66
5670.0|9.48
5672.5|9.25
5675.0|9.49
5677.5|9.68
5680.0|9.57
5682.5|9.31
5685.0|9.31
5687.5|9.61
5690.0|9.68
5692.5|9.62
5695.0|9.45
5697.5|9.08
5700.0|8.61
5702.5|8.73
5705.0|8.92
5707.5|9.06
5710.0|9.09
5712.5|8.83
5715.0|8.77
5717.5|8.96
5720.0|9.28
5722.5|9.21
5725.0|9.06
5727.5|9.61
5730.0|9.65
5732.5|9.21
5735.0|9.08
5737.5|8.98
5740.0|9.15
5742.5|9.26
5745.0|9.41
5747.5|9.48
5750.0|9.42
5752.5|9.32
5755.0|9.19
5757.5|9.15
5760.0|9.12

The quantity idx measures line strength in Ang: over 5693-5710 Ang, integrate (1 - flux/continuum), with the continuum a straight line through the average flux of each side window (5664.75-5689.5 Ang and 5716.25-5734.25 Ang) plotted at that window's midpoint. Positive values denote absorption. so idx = 0.7 Ang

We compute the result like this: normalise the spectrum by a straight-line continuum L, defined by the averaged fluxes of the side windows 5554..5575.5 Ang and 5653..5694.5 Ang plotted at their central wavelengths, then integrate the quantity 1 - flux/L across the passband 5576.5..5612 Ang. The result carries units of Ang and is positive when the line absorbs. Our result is 1.0 Ang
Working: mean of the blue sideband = 9.85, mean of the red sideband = 9.33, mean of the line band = 9.45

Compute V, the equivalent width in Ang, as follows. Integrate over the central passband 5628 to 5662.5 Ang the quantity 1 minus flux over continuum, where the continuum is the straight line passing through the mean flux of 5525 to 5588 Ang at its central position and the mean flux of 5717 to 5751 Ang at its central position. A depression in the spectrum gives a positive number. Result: 1.1 Ang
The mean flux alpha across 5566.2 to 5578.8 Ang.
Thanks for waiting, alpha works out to 9.7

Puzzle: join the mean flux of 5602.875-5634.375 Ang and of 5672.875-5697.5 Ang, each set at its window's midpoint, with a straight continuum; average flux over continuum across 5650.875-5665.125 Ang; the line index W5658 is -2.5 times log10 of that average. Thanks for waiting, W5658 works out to 0.051 mag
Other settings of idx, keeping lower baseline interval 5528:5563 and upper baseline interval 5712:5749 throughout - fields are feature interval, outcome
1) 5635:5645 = 0.3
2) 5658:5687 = 0.3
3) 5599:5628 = 1.0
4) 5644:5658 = 0.4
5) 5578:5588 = 0.3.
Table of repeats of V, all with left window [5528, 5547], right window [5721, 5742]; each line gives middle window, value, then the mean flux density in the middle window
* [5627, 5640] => 0.0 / 9.46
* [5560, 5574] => -0.2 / 9.81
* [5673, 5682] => -0.1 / 9.53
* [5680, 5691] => -0.1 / 9.48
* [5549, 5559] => -0.4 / 10.1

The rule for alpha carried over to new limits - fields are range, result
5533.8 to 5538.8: 9.47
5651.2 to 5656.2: 9.37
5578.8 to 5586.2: 9.5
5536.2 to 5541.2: 9.79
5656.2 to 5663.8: 8.65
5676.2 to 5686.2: 9.47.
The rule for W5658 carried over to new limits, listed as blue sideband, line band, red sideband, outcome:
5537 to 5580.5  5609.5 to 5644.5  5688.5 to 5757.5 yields 0.04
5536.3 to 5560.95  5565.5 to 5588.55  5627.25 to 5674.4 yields 0.02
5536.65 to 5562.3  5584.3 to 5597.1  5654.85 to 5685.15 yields 0.03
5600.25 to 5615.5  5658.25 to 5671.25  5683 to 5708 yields 0.01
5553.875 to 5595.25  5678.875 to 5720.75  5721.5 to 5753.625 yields 0.03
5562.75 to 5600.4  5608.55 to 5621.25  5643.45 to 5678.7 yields 0.02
